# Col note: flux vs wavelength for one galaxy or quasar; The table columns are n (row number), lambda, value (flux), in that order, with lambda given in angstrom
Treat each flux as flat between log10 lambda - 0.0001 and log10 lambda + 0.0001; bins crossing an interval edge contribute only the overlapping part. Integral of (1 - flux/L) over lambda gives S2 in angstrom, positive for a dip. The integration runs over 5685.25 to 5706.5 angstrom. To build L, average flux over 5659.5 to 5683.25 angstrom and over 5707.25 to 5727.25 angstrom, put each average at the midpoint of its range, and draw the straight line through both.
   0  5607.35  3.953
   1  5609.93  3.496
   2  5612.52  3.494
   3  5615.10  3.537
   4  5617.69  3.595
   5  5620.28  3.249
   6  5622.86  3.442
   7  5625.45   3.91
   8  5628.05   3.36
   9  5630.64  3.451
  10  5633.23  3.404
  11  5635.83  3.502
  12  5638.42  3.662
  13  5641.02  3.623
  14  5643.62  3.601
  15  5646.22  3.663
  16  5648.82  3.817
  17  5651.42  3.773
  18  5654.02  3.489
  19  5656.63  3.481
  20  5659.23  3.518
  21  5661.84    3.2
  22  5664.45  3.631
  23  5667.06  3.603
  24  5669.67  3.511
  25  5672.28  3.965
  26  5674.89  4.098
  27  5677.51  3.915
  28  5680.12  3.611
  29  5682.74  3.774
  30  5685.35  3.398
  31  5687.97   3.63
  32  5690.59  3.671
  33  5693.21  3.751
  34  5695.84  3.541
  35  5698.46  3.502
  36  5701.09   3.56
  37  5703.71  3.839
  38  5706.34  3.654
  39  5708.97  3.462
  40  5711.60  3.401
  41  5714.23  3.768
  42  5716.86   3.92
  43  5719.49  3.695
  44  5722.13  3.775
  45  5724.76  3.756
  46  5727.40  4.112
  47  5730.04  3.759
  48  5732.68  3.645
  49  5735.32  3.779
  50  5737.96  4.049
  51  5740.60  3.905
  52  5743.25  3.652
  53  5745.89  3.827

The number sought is 0.42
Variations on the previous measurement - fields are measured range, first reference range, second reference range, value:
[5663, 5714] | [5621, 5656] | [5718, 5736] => 0.55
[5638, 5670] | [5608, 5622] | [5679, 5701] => -0.26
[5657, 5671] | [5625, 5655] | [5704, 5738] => 0.57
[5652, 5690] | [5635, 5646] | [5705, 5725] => 0.02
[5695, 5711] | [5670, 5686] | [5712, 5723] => 0.79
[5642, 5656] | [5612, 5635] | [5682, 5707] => -0.46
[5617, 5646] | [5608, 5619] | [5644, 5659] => 0.49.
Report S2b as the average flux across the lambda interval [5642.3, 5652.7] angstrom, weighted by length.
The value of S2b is 3.71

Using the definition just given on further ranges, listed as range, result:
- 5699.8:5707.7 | 3.68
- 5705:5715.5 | 3.57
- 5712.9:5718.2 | 3.85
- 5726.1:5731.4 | 3.93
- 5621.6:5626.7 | 3.68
